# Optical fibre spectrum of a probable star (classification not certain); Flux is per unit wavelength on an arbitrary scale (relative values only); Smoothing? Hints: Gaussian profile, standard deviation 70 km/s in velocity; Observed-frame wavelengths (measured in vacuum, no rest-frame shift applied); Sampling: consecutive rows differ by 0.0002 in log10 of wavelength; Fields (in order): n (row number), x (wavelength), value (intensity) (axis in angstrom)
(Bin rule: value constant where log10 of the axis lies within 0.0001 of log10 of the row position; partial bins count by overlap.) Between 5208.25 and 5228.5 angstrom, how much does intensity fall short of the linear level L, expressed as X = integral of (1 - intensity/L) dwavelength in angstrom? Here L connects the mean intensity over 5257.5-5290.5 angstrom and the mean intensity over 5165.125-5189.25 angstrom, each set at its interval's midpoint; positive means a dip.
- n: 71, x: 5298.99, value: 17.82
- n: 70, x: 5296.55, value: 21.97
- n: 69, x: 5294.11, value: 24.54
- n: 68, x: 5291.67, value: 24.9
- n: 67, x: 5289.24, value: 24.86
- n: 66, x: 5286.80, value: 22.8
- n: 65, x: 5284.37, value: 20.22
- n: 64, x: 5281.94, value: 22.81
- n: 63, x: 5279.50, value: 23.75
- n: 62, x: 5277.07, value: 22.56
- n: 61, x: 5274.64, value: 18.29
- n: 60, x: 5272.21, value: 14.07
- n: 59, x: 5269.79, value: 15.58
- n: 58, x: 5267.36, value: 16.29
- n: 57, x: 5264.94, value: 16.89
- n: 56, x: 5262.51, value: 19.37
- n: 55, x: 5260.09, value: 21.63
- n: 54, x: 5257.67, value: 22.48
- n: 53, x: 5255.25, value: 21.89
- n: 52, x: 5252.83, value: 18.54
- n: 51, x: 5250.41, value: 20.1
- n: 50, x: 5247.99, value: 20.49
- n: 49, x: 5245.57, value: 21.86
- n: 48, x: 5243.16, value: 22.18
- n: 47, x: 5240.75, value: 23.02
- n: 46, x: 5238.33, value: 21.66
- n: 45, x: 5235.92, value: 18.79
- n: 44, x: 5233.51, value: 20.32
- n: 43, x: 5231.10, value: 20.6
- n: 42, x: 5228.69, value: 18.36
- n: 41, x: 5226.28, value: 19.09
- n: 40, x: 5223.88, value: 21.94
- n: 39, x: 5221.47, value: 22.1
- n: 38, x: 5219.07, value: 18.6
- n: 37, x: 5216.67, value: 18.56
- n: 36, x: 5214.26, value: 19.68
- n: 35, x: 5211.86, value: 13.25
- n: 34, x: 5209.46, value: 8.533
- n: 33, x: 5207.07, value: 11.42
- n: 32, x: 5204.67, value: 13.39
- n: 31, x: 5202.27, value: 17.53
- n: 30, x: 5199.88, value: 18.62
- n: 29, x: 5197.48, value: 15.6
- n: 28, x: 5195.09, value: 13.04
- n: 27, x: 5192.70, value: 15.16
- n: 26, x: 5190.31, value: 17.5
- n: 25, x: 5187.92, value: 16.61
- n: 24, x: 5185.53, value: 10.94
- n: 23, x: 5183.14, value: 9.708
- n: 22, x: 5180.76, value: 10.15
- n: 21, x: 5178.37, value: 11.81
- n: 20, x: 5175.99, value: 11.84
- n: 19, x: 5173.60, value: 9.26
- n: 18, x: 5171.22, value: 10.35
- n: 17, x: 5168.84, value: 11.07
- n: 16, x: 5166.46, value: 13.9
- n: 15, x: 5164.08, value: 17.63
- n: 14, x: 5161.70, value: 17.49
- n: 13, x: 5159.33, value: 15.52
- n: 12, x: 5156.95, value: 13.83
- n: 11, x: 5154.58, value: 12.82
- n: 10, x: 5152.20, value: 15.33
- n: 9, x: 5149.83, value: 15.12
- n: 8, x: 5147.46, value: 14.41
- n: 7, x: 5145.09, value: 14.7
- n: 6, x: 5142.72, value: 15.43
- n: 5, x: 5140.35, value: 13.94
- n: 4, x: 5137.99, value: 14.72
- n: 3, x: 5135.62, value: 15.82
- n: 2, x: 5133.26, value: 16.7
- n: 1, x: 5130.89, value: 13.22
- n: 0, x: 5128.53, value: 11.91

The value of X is -3.3 angstrom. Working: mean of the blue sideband 11.6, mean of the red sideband 20.1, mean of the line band 17.8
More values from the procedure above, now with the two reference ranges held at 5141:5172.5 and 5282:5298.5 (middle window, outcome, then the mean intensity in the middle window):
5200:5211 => 2.62 angstrom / 13.3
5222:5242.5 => -1.42 angstrom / 20.6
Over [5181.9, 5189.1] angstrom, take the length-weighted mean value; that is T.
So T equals 12.4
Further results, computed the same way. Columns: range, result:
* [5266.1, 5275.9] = 16.1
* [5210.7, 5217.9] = 17.2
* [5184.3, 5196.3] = 14.6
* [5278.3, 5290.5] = 22.9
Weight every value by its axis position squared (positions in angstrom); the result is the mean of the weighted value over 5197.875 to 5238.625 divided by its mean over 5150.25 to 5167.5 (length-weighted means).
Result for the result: 1.19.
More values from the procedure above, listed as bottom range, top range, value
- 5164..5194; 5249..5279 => 1.57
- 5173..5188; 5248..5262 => 1.92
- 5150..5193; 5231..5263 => 1.61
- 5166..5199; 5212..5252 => 1.63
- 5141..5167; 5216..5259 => 1.41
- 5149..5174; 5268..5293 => 1.57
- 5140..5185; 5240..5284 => 1.56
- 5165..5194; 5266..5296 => 1.75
